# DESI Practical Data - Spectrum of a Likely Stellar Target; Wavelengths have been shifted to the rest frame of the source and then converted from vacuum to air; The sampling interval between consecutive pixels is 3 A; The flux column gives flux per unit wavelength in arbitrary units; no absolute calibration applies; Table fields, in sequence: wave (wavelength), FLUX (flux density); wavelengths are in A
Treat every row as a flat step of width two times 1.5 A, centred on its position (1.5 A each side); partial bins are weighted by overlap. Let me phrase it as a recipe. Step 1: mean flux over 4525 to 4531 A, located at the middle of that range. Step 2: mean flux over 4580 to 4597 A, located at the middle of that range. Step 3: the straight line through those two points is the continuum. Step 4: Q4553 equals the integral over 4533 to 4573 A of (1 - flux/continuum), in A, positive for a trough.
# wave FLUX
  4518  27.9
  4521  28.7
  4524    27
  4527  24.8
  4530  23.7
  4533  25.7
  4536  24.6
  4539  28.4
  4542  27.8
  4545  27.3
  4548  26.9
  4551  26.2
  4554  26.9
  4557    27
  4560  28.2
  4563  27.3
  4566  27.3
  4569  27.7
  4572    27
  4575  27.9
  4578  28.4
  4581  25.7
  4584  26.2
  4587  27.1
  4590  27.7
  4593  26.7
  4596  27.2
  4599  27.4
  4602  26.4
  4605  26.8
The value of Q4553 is -2.5 A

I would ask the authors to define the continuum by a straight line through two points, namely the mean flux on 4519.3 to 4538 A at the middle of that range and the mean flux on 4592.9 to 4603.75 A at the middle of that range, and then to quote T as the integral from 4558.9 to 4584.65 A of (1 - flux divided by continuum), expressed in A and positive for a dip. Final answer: -0.8 A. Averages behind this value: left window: 25.8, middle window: 27.3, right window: 27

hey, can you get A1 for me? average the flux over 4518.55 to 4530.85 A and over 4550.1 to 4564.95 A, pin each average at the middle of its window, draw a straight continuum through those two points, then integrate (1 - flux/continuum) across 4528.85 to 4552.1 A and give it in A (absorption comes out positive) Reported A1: 0.3 A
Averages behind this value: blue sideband 26.3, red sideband 27.2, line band 26.4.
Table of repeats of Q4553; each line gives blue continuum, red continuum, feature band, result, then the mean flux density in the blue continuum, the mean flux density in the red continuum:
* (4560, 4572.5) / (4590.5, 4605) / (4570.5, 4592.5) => 0.1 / 27.5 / 27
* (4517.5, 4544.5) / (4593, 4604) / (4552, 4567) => -0.3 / 26.5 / 26.9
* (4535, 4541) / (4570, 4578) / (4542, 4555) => 0.0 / 26.8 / 27.6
